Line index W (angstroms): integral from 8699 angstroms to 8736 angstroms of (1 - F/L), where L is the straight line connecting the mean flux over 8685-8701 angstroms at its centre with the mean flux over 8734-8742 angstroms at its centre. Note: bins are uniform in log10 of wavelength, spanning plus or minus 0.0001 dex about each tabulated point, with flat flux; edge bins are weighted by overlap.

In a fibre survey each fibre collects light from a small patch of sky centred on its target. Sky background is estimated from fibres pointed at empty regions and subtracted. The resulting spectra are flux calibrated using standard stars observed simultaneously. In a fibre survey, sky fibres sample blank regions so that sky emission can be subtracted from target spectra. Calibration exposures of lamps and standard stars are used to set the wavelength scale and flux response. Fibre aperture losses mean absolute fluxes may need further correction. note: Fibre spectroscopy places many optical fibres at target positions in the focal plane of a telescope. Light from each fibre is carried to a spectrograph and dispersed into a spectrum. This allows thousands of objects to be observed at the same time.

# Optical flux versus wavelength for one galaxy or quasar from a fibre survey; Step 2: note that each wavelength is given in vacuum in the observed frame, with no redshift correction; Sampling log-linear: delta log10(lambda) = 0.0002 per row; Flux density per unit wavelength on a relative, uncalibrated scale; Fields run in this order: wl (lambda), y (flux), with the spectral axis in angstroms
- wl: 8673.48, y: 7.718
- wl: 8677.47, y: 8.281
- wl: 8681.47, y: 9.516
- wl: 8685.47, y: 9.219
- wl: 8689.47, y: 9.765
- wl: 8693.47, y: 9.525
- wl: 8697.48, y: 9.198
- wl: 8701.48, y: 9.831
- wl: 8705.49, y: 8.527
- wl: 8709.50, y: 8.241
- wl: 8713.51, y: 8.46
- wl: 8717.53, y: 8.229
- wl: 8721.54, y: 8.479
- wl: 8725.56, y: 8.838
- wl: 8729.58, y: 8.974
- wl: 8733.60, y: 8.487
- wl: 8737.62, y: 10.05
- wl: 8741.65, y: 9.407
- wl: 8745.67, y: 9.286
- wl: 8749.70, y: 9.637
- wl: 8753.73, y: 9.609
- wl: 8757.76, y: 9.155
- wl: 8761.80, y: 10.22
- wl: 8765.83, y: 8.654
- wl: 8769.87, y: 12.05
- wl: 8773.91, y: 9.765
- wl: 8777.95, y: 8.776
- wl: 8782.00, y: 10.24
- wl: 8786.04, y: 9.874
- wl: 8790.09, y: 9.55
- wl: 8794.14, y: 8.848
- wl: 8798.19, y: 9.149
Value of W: 3.2 angstroms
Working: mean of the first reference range 9.49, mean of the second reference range 9.54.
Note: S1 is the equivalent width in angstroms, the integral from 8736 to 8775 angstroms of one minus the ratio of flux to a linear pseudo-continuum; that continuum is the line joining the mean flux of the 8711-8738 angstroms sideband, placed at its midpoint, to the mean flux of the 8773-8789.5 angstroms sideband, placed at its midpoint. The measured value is -2.4 angstroms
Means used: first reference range 8.7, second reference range 9.65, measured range 9.78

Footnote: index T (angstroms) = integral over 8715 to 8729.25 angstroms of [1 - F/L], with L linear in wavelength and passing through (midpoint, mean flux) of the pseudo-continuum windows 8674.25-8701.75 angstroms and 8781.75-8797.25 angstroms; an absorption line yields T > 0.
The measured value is 1.17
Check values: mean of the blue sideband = 9.23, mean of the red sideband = 9.53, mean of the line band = 8.56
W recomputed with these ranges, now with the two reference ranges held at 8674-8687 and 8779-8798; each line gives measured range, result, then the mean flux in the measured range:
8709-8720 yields 0.9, 8.33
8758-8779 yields -1.1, 9.88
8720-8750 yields 0.2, 9.13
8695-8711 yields 0.0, 8.99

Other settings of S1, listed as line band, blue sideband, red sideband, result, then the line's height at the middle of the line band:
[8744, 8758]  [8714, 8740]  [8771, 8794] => -0.4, 9.19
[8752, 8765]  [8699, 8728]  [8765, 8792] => -0.1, 9.52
